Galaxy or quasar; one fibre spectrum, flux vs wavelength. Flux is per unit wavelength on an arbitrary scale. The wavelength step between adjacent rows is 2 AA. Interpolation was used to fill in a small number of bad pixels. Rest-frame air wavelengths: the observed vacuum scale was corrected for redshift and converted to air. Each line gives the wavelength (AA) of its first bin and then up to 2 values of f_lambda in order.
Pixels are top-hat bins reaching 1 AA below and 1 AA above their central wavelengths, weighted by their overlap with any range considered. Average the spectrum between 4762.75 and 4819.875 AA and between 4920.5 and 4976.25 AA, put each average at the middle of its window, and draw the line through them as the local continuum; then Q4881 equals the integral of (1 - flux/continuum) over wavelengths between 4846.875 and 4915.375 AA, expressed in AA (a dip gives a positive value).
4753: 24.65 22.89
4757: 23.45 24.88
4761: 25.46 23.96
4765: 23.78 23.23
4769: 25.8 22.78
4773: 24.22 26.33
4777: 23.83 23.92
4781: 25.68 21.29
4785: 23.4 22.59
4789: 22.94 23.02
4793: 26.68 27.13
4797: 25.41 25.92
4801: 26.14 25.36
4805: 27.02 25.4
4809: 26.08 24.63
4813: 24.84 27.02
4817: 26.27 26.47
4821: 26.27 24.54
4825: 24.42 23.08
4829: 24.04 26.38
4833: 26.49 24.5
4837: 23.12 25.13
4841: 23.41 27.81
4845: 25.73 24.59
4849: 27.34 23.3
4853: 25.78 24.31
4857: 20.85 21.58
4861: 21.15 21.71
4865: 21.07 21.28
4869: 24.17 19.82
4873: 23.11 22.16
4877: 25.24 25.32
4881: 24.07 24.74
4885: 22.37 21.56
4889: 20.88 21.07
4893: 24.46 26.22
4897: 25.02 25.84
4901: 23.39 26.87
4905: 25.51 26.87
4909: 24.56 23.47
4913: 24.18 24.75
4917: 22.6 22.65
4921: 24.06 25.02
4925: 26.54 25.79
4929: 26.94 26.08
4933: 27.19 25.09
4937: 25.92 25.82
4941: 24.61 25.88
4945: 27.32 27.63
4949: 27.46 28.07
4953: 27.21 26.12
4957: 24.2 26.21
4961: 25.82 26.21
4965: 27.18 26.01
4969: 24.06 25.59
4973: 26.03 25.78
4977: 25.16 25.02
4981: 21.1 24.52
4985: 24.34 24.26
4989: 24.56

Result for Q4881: 5.1 AA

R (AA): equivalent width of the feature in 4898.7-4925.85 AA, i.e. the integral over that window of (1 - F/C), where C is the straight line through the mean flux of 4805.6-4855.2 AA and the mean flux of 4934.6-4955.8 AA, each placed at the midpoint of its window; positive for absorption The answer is 1.5 AA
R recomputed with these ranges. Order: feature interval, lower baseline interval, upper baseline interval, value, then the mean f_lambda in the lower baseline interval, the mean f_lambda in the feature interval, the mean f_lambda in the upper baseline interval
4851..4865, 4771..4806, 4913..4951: 1.48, 24.7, 22.5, 25.7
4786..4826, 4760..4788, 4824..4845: -1.52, 24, 25.4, 24.9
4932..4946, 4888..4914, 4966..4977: -0.54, 24.5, 26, 25.5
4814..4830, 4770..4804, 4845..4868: -0.98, 24.5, 25.3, 23.1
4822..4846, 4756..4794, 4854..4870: -2.35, 24.1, 24.9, 22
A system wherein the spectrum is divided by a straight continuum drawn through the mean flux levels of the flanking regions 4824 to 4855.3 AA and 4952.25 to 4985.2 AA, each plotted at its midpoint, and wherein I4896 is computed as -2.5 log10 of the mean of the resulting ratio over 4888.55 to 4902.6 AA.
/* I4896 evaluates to 0.046 mag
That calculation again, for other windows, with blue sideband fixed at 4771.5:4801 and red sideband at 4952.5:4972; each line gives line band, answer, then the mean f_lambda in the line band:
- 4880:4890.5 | 0.118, 22.6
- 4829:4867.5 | 0.042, 24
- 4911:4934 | 0.022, 25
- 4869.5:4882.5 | 0.080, 23.4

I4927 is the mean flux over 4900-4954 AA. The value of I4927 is 25.6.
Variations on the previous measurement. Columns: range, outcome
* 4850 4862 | 22.8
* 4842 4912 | 23.8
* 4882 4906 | 24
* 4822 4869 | 24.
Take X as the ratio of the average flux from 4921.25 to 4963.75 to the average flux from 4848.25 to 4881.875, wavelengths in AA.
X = 1.14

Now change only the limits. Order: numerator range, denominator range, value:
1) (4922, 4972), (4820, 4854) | 1.04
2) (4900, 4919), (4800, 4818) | 0.95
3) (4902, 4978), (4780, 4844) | 1.02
